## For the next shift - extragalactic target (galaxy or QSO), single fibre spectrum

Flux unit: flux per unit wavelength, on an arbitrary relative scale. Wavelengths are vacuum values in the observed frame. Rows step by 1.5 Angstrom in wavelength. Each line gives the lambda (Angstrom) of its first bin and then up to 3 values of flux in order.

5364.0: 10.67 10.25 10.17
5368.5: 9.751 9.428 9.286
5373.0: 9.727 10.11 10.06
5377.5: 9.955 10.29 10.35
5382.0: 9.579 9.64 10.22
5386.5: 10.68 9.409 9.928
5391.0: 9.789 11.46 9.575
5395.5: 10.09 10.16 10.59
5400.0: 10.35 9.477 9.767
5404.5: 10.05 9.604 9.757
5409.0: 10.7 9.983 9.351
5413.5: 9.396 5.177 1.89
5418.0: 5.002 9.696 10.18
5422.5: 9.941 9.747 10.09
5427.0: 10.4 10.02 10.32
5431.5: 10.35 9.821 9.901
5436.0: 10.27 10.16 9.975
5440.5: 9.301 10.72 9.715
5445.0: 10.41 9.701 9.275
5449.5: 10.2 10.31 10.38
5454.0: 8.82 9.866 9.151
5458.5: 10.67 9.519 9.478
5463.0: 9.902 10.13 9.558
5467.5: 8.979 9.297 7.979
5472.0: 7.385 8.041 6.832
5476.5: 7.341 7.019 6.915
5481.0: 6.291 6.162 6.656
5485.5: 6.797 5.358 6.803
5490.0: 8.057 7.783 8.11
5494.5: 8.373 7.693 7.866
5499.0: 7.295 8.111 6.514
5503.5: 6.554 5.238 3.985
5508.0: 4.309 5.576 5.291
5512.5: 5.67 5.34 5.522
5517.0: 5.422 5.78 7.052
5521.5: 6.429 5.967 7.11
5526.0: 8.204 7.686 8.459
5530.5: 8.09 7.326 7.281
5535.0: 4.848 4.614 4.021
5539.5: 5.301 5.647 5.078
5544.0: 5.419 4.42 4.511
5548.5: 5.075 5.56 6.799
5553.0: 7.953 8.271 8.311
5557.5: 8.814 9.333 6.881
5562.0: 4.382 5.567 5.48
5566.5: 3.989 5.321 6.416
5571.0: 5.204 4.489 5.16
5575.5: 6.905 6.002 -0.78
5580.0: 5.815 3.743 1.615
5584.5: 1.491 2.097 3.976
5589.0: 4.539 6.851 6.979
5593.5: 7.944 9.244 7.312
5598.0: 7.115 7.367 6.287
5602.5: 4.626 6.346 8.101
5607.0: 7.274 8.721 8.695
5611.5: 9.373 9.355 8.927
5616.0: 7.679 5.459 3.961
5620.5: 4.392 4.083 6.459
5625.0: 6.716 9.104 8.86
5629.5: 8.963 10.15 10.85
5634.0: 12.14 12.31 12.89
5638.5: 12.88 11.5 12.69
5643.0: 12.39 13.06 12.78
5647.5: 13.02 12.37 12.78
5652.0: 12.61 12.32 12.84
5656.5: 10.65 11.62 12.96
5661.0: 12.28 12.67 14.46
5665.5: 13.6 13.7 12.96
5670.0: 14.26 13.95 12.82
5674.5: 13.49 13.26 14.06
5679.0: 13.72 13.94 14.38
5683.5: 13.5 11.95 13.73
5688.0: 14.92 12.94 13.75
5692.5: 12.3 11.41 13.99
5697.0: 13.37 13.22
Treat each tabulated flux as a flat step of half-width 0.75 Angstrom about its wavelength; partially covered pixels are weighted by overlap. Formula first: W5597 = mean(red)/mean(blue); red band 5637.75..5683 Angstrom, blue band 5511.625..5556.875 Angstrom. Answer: 2.08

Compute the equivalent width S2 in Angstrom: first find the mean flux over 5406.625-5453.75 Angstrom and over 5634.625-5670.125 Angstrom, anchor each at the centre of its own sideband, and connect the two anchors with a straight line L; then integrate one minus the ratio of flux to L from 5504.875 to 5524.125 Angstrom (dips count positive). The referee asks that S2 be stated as 9.2 Angstrom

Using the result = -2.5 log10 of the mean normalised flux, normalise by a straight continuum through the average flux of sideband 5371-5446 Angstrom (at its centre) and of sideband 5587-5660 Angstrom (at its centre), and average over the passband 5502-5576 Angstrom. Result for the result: 0.48 mag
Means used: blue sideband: 9.65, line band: 6.04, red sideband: 9.18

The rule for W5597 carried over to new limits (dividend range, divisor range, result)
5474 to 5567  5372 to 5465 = 0.66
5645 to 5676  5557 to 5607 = 2.31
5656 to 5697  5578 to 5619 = 2.15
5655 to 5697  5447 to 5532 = 1.75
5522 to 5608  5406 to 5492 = 0.67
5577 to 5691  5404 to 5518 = 1.18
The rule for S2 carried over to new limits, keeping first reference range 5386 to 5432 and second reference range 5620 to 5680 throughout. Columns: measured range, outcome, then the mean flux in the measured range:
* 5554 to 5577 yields 9.8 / 6.27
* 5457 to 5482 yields 3.9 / 8.46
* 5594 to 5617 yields 7.3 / 7.74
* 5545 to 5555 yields 4.4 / 6.07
